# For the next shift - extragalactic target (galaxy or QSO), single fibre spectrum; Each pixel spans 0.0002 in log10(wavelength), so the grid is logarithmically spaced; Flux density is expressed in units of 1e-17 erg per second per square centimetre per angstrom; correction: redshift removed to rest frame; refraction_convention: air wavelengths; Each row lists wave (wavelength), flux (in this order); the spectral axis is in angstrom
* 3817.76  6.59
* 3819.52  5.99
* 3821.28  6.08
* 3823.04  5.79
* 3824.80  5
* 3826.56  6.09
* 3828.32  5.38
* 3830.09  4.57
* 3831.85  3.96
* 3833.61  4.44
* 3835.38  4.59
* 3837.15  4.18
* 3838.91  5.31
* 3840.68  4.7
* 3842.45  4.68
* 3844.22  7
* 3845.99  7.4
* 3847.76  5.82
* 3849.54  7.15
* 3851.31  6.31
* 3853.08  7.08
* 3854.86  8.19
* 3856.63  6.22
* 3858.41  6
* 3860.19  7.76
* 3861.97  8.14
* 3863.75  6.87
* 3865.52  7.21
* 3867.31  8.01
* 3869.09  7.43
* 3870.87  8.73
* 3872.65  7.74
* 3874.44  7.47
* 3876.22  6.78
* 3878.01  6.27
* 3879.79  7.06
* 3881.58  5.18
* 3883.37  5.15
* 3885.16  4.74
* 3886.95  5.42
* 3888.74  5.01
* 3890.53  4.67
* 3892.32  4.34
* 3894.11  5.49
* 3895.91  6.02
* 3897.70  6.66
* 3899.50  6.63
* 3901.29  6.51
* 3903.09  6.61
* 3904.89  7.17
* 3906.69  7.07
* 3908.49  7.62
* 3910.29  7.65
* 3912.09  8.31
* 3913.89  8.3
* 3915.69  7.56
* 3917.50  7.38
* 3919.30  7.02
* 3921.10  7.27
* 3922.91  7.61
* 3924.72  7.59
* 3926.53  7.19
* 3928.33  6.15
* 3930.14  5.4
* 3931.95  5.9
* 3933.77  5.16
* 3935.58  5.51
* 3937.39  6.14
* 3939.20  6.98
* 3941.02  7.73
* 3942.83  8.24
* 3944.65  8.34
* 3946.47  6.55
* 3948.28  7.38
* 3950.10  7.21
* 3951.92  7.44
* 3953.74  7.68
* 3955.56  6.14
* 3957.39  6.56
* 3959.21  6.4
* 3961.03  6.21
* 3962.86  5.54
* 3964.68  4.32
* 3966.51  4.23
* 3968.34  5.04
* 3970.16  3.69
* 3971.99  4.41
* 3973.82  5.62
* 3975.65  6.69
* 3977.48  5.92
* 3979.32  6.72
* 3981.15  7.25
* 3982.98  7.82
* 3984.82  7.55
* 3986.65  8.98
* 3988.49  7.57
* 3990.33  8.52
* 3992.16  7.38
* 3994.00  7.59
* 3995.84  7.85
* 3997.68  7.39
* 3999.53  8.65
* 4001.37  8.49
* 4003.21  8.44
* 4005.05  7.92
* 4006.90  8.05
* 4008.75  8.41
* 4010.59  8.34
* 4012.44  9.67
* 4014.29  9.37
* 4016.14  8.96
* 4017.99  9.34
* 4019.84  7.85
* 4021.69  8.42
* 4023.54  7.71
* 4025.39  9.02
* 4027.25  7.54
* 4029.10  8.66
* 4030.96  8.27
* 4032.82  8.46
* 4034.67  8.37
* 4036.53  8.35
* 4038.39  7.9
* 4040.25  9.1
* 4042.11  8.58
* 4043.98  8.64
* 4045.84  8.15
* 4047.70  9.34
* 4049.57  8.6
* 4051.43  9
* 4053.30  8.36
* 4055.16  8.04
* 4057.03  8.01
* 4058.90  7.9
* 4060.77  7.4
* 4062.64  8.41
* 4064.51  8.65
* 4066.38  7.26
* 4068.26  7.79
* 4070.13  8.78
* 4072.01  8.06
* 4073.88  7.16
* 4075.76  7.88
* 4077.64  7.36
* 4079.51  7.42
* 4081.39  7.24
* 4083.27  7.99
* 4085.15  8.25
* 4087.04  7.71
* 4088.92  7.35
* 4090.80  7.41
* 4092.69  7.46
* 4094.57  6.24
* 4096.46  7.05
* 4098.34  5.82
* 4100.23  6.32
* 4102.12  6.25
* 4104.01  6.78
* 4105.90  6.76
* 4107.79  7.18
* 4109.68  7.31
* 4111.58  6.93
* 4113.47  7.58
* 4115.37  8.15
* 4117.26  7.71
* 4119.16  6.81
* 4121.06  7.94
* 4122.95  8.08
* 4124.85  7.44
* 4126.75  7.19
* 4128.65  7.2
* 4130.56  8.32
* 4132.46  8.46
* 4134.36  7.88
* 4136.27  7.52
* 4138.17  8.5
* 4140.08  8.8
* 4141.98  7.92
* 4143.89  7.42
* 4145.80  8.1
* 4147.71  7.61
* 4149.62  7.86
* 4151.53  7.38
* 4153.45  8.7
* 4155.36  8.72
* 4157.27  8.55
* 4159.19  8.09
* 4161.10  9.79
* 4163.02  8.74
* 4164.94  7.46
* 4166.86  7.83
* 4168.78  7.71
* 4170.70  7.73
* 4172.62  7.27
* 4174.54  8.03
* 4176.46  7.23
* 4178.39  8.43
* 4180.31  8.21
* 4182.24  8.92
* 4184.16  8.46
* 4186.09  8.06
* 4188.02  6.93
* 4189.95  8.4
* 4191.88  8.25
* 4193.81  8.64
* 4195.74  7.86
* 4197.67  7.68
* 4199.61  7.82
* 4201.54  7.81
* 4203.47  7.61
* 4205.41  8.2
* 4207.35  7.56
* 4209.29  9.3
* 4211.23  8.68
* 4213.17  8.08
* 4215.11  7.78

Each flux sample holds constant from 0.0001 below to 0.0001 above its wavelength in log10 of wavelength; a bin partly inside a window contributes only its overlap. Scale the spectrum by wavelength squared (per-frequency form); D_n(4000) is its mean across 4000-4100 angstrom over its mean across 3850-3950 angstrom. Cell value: 1.29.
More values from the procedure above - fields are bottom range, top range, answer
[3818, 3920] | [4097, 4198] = 1.41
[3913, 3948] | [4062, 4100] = 1.17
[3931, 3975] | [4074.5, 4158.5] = 1.33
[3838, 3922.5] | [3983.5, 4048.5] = 1.34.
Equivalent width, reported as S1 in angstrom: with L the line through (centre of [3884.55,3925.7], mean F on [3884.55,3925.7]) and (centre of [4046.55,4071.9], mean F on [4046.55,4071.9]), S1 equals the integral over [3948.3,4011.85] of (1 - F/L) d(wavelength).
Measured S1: 4.2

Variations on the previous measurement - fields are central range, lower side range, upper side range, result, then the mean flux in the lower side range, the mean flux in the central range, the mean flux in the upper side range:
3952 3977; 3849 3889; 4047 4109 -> 5.30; 6.8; 5.65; 7.6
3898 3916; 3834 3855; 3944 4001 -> -2.82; 5.92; 7.31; 6.74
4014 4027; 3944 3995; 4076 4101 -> -3.24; 6.59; 8.57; 7.23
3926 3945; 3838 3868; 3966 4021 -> 1.62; 6.69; 6.55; 7.49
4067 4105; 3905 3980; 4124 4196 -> 1.15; 6.58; 7.31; 8.05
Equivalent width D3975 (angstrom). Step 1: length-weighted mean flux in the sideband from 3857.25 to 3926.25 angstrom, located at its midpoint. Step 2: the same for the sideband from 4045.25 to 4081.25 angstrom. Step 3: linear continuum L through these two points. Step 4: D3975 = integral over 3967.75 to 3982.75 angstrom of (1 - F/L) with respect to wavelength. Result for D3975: 3.3 angstrom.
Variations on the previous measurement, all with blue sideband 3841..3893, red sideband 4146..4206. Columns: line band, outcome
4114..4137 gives 0.3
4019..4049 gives -4.2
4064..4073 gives -0.7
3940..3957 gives -1.1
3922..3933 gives 0.3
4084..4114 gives 2.6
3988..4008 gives -2.3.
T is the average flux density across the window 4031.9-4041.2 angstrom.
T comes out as 8.44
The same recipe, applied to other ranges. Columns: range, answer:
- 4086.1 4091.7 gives 7.5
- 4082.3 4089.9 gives 7.82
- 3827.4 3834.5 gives 4.6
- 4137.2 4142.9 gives 8.42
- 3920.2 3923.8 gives 7.44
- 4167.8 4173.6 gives 7.58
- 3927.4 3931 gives 5.81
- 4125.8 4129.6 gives 7.2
